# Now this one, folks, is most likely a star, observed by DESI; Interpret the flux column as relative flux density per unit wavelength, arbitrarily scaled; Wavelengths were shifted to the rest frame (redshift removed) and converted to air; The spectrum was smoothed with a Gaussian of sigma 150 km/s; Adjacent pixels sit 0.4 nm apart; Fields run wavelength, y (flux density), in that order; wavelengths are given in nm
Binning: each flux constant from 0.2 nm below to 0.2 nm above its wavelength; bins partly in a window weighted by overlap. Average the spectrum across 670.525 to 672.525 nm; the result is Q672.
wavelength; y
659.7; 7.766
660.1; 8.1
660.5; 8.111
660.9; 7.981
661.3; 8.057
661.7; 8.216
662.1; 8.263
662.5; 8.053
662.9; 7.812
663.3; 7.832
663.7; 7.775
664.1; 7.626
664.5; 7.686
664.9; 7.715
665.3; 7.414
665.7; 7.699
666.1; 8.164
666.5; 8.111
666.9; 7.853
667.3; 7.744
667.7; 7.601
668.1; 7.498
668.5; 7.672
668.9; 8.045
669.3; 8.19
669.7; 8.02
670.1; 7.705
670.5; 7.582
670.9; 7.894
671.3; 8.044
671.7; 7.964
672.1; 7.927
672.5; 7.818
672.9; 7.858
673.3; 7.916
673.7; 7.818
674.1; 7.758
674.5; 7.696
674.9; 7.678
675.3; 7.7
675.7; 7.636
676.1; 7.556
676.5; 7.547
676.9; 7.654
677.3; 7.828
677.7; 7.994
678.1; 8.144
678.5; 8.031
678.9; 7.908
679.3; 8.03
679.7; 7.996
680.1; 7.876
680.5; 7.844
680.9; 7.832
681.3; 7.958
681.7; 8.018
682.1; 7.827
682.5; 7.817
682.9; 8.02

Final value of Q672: 7.91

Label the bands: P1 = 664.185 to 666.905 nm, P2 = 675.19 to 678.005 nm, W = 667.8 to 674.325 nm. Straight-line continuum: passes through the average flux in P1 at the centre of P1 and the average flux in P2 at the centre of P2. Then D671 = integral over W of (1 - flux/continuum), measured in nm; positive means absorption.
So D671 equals -0.08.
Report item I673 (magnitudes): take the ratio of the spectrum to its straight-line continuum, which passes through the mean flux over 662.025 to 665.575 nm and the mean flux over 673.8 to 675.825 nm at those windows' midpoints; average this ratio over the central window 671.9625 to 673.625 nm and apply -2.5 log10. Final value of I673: -0.022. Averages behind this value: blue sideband 7.78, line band 7.87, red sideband 7.7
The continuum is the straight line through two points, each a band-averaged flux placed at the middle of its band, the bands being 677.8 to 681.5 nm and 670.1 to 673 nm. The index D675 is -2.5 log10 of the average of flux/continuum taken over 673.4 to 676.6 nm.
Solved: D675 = 0.03 mag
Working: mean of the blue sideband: 7.86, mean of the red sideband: 7.96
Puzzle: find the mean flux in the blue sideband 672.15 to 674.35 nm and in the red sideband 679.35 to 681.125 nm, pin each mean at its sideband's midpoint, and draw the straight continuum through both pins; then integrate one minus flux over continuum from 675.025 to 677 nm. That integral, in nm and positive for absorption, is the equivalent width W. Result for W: 0.061 nm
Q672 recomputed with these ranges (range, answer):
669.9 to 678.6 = 7.8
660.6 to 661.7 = 8.06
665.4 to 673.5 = 7.86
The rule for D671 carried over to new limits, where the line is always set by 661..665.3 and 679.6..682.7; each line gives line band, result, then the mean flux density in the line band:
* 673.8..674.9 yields 0.023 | 7.73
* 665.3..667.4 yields 0.003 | 7.87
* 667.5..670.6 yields 0.035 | 7.8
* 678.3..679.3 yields -0.011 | 7.98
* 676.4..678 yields 0.020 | 7.79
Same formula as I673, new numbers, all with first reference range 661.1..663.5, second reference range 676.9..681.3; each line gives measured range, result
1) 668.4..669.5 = 0.00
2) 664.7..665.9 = 0.06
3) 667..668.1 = 0.05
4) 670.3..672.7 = 0.02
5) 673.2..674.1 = 0.02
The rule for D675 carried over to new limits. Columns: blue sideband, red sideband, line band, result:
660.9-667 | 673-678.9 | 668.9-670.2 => -0.02 mag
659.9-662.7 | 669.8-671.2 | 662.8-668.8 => 0.03 mag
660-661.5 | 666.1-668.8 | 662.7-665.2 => 0.03 mag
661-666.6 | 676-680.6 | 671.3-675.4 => 0.01 mag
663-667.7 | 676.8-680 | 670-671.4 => 0.01 mag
